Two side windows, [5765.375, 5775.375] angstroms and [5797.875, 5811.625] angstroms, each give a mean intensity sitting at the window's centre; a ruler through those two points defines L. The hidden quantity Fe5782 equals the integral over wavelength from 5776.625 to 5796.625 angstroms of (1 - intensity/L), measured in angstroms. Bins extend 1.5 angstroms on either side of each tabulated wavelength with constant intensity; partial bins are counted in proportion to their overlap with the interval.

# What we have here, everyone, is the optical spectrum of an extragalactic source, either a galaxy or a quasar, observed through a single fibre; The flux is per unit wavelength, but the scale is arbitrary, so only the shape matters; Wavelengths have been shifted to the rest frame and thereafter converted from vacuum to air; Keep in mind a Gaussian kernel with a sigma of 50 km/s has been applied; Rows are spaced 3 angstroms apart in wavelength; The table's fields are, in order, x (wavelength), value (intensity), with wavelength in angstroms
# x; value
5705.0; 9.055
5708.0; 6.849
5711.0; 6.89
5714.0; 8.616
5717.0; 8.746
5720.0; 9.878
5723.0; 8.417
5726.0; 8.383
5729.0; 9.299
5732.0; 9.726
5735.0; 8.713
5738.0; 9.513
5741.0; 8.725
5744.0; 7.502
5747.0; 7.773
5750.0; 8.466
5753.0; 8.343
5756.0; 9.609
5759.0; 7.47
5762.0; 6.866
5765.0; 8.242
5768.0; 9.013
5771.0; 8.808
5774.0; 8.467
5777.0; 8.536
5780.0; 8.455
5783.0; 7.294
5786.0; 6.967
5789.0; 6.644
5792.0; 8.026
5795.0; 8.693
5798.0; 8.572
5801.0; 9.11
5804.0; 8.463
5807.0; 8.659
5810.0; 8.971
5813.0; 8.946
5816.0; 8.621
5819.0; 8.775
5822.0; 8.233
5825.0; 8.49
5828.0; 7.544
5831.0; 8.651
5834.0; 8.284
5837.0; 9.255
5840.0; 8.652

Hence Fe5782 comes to 2.2 angstroms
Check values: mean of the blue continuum 8.71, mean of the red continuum 8.78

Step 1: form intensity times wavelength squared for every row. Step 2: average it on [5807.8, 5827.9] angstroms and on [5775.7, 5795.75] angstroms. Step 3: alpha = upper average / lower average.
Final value 1.12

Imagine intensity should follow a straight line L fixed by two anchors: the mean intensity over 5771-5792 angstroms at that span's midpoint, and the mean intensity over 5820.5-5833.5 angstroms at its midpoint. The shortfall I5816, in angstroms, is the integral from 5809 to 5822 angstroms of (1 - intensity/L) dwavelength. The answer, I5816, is -1.0 angstroms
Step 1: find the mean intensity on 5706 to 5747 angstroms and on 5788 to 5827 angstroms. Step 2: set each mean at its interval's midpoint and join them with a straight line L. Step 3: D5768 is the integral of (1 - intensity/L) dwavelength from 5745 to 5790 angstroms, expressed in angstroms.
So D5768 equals 2.3 angstroms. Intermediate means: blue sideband 8.54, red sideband 8.49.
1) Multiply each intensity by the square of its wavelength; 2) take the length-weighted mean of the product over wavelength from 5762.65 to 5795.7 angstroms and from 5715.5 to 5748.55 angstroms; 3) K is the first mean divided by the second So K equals 0.93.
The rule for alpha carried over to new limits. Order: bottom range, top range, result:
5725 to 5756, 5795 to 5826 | 1.02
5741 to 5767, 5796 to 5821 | 1.10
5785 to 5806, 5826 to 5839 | 1.05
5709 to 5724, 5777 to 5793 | 0.92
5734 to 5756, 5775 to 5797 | 0.93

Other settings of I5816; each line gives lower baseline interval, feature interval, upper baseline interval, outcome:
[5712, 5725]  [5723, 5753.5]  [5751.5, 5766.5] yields -0.61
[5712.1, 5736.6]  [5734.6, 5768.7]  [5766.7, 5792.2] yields 0.63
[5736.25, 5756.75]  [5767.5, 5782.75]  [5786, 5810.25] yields -0.24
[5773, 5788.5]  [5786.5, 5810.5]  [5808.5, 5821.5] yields 0.09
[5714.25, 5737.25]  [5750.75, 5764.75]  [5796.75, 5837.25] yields 1.20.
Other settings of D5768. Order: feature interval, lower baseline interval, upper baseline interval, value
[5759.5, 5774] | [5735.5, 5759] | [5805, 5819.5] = 0.64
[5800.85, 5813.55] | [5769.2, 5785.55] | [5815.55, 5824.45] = -0.53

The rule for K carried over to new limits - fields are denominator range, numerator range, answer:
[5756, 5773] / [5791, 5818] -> 1.07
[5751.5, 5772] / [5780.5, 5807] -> 0.98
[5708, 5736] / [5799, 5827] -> 1.04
